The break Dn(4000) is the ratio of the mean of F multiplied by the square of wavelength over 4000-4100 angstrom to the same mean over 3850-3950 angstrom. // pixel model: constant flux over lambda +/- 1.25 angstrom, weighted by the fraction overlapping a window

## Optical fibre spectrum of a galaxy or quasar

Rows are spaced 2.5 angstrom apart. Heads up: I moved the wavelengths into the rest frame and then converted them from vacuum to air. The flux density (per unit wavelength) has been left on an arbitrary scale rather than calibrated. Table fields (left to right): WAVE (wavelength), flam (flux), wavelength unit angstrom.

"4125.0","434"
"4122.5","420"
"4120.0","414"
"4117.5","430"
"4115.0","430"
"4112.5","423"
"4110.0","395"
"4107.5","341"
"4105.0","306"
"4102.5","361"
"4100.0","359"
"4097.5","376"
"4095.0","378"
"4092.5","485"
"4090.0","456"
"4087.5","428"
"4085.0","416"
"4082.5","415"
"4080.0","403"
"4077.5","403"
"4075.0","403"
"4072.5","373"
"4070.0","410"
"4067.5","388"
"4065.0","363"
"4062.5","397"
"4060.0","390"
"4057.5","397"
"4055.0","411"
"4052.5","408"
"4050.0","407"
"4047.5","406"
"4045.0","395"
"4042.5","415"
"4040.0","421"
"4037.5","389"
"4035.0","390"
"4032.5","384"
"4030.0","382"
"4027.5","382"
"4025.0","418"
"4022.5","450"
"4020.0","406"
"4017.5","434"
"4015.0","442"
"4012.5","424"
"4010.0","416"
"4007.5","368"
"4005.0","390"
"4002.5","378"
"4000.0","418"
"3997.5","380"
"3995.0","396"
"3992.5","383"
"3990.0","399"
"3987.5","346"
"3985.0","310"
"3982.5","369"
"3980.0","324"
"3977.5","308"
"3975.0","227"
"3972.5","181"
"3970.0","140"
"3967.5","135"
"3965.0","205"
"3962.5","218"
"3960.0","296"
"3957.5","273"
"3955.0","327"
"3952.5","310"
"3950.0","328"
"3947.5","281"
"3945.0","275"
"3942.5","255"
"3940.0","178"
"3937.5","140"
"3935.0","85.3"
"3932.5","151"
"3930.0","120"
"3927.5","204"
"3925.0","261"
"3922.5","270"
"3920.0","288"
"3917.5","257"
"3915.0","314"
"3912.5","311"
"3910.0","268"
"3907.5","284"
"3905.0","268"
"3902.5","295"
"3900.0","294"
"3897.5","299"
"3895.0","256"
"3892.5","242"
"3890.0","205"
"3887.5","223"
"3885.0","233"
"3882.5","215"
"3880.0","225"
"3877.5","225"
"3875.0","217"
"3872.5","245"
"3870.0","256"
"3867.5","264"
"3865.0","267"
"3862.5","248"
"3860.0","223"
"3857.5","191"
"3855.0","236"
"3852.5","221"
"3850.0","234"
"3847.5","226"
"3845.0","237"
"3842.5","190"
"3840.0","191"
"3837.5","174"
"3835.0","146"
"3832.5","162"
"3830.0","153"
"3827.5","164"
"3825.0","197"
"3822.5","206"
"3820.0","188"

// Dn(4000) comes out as 1.8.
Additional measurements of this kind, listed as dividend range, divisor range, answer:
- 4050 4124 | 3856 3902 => 1.84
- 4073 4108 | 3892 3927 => 1.56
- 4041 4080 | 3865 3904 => 1.76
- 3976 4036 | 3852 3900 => 1.74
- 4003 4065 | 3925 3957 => 1.89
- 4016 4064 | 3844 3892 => 1.91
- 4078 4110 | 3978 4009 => 1.12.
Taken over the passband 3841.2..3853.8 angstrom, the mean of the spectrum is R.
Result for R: 222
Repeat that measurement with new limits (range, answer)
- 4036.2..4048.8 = 405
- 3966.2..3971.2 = 138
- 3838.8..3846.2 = 206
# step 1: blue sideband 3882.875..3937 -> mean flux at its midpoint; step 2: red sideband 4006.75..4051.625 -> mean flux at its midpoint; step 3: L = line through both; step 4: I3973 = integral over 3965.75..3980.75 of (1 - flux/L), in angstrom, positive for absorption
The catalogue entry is 5.3 angstrom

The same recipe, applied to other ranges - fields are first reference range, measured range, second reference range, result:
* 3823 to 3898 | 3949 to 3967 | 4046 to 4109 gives 1.4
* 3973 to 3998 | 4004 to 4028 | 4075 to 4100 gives -3.5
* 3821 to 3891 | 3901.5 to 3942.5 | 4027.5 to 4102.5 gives 5.8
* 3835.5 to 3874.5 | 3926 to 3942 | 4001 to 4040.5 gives 8.1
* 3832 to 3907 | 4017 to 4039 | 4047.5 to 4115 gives -3.0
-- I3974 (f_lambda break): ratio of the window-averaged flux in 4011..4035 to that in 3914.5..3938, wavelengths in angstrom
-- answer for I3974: 1.98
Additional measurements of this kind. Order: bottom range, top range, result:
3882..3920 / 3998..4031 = 1.53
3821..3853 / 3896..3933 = 1.36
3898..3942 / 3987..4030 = 1.70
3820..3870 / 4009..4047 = 1.97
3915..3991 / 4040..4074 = 1.60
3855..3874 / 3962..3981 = 0.89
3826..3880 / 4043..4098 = 1.90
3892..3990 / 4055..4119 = 1.55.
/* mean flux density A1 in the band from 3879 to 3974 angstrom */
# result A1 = 240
